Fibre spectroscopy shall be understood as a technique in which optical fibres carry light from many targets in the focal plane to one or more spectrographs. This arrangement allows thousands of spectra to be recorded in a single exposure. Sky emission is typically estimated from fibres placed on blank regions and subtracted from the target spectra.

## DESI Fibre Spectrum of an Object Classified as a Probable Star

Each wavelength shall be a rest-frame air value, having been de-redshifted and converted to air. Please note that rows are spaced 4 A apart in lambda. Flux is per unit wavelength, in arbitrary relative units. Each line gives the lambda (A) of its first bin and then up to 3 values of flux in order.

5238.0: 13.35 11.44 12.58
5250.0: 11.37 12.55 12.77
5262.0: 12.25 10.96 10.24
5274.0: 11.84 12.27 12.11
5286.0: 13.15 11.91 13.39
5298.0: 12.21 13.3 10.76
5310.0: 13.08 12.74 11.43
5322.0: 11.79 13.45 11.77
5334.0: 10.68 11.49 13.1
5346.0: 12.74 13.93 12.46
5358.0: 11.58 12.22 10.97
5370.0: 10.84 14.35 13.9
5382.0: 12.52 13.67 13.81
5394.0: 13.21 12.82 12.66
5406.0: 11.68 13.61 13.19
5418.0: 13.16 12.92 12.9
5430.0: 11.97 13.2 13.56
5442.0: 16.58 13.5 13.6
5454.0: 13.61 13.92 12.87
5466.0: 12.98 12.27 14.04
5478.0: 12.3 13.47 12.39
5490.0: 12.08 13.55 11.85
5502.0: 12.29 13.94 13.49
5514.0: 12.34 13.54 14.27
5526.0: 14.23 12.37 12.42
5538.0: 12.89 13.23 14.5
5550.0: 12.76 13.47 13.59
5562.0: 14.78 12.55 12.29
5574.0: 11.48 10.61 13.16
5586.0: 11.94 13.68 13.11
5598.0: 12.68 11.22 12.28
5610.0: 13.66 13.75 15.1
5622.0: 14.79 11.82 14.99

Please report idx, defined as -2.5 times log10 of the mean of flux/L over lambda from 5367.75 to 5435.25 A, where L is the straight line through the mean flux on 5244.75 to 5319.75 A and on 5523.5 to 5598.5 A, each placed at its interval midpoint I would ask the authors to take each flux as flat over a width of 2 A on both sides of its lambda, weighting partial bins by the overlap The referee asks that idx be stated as -0.04 mag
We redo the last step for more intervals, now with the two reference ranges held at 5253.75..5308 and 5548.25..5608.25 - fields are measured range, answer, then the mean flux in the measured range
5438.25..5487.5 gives -0.09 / 13.5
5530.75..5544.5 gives -0.02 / 12.9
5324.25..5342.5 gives 0.02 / 12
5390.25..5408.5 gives -0.04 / 12.7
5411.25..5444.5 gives -0.09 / 13.4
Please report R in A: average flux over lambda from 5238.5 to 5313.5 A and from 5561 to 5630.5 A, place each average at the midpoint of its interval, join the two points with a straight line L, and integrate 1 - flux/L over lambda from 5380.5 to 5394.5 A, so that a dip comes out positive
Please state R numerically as -1.0 A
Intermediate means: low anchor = 12.2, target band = 13.3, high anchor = 12.9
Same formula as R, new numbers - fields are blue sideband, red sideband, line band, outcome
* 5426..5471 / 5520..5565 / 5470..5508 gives 1.8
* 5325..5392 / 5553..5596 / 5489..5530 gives -1.4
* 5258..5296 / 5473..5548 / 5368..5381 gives -0.5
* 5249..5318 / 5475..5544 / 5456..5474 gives -0.4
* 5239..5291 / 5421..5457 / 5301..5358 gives 1.3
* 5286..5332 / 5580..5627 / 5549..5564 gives -0.8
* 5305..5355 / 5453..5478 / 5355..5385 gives 0.4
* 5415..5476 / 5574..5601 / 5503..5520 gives -0.4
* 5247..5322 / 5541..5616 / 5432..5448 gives -2.2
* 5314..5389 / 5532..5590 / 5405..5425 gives -0.7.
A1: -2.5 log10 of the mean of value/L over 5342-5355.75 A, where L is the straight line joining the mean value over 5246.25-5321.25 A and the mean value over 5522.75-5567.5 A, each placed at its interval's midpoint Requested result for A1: -0.053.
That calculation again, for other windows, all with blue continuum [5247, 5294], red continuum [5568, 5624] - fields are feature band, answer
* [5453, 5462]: -0.09 mag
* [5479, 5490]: -0.01 mag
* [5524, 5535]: -0.03 mag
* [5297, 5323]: -0.01 mag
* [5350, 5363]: -0.01 mag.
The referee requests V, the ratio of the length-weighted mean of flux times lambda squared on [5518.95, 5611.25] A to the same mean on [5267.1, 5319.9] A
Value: 1.17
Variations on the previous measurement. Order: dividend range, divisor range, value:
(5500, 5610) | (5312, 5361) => 1.14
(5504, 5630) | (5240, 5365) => 1.19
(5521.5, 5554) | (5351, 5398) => 1.11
